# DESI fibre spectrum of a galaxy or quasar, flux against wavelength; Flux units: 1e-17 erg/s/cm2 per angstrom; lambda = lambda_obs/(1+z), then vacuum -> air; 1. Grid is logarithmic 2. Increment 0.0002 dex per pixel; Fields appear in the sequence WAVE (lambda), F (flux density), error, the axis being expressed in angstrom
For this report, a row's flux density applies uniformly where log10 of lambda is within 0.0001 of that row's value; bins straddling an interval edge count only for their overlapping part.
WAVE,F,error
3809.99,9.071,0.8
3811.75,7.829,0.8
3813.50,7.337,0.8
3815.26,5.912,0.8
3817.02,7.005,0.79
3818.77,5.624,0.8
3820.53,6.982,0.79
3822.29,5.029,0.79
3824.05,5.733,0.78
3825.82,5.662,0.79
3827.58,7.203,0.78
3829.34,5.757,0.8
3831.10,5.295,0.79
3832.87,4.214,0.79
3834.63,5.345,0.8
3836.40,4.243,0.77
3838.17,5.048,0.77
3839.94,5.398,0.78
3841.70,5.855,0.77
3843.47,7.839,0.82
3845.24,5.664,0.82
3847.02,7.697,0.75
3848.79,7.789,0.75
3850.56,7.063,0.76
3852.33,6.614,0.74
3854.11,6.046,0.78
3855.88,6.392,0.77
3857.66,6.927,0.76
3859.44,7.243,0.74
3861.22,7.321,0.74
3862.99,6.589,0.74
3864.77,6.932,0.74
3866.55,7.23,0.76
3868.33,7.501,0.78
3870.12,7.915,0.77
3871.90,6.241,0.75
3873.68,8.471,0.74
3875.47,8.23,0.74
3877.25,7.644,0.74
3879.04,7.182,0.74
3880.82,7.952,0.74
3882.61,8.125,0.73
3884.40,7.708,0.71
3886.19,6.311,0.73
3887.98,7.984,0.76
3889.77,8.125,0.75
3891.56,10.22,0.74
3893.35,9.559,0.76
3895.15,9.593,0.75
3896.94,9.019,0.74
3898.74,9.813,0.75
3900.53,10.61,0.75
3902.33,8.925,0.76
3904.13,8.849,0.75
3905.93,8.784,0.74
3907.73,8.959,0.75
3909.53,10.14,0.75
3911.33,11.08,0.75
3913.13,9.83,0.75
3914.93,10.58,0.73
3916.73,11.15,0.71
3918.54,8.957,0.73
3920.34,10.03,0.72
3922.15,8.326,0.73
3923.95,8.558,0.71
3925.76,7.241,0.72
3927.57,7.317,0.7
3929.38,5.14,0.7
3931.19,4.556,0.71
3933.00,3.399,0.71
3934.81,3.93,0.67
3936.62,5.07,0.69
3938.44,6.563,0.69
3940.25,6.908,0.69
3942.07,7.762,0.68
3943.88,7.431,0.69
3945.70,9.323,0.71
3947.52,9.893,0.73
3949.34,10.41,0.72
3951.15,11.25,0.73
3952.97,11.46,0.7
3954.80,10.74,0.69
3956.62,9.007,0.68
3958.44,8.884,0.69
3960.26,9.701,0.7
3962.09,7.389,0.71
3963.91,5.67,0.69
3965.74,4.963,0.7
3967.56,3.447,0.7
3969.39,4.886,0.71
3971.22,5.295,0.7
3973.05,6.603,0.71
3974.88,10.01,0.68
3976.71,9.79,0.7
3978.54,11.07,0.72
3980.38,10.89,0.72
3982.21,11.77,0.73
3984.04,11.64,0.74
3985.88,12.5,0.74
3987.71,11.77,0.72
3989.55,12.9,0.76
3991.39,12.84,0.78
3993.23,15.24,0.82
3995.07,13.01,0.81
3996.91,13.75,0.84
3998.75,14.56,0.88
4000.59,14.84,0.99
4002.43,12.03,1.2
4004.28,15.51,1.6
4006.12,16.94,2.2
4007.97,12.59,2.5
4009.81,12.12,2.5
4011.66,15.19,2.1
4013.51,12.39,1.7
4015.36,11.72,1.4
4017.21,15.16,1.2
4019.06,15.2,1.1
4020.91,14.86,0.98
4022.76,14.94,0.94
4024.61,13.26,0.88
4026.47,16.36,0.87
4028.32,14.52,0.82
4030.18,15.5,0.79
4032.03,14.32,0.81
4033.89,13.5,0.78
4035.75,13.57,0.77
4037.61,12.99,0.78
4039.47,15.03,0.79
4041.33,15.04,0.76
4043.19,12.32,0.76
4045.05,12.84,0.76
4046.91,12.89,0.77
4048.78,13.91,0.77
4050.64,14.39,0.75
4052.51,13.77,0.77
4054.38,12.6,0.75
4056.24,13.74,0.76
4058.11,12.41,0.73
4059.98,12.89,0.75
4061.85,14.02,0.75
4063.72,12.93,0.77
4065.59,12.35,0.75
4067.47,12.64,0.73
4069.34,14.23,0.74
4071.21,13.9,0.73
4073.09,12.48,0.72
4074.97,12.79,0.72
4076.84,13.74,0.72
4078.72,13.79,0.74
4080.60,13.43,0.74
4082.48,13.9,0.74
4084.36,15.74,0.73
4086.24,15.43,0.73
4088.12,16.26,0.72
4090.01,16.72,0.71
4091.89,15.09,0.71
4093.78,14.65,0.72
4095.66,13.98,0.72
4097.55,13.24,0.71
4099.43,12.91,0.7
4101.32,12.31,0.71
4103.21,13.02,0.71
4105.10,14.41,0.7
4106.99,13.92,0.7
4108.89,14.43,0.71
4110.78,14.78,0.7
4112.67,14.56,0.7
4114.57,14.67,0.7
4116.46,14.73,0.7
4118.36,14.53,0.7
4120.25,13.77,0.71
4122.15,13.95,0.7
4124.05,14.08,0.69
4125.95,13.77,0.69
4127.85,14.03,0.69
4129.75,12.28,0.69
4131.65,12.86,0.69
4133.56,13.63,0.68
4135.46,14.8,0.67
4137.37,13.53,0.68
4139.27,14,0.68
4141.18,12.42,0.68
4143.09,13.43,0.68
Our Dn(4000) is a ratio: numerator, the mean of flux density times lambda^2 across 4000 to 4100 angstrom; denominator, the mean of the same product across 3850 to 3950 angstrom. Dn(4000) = 1.89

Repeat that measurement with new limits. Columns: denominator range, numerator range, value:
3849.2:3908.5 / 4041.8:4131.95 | 1.93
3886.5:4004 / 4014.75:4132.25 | 1.60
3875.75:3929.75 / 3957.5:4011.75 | 1.29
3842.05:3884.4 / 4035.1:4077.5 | 2.04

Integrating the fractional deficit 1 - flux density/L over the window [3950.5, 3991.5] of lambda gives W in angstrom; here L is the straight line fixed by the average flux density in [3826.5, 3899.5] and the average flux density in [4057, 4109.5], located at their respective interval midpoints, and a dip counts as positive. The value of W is 4.74 angstrom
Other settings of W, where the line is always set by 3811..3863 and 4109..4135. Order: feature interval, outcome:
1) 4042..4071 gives -2.38 angstrom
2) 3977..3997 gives -3.85 angstrom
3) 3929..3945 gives 5.88 angstrom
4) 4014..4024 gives -2.71 angstrom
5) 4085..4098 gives -1.94 angstrom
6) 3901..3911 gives -1.41 angstrom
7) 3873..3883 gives -0.71 angstrom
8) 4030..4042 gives -2.58 angstrom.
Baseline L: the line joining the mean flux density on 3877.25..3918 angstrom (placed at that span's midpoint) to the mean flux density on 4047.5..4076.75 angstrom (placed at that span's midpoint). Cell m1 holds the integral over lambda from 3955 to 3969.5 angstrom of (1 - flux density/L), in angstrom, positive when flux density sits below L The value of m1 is 5.0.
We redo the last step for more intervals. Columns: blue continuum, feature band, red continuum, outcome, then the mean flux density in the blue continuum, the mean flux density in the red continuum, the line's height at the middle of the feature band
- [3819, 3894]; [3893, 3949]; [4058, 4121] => 2.75 angstrom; 6.85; 14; 8.82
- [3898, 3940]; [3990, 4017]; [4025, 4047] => -2.96 angstrom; 8.14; 14.1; 12.4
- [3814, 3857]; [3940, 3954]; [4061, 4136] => 0.01 angstrom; 6.08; 14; 9.42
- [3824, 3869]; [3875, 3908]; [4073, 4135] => -3.88 angstrom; 6.34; 14.1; 7.69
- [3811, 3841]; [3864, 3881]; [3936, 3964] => -1.45 angstrom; 5.85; 8.71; 6.92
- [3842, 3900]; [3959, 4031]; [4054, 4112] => -2.95 angstrom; 7.66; 13.8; 11.3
